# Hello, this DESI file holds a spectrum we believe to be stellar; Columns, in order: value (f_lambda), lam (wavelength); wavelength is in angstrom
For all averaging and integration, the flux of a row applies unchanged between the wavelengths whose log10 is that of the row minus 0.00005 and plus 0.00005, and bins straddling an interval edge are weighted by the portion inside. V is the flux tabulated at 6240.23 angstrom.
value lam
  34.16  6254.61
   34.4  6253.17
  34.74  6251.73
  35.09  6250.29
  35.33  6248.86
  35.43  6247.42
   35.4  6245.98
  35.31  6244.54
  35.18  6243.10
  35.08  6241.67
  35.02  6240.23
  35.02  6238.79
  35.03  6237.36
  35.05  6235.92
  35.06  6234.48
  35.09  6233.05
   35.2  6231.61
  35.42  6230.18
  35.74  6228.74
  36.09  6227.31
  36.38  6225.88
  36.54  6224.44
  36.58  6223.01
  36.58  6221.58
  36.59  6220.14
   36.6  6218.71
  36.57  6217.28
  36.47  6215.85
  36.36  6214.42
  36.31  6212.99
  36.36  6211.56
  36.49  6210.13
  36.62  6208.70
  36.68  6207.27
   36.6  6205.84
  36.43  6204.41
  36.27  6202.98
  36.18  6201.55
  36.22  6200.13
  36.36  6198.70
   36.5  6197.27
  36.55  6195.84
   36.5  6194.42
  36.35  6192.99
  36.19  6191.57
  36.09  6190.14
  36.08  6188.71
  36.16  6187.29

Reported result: 35.02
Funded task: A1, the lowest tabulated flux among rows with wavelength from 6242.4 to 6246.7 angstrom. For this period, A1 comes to 35.18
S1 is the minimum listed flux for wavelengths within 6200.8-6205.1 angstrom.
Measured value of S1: 36.18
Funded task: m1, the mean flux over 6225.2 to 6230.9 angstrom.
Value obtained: 35.9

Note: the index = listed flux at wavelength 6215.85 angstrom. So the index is 36.47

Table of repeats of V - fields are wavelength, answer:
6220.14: 36.59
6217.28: 36.57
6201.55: 36.18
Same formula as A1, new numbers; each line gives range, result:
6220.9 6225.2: 36.54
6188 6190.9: 36.08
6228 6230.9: 35.42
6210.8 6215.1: 36.31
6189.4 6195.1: 36.09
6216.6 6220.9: 36.57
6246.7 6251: 35.09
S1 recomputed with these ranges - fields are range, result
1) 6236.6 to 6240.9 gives 35.02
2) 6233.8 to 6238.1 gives 35.03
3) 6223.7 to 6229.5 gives 35.74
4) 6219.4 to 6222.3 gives 36.58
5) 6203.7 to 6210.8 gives 36.43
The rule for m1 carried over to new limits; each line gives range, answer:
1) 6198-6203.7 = 36.3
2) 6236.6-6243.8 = 35.1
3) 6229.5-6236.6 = 35.2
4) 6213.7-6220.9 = 36.5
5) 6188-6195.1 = 36.2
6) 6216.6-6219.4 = 36.6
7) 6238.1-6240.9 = 35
